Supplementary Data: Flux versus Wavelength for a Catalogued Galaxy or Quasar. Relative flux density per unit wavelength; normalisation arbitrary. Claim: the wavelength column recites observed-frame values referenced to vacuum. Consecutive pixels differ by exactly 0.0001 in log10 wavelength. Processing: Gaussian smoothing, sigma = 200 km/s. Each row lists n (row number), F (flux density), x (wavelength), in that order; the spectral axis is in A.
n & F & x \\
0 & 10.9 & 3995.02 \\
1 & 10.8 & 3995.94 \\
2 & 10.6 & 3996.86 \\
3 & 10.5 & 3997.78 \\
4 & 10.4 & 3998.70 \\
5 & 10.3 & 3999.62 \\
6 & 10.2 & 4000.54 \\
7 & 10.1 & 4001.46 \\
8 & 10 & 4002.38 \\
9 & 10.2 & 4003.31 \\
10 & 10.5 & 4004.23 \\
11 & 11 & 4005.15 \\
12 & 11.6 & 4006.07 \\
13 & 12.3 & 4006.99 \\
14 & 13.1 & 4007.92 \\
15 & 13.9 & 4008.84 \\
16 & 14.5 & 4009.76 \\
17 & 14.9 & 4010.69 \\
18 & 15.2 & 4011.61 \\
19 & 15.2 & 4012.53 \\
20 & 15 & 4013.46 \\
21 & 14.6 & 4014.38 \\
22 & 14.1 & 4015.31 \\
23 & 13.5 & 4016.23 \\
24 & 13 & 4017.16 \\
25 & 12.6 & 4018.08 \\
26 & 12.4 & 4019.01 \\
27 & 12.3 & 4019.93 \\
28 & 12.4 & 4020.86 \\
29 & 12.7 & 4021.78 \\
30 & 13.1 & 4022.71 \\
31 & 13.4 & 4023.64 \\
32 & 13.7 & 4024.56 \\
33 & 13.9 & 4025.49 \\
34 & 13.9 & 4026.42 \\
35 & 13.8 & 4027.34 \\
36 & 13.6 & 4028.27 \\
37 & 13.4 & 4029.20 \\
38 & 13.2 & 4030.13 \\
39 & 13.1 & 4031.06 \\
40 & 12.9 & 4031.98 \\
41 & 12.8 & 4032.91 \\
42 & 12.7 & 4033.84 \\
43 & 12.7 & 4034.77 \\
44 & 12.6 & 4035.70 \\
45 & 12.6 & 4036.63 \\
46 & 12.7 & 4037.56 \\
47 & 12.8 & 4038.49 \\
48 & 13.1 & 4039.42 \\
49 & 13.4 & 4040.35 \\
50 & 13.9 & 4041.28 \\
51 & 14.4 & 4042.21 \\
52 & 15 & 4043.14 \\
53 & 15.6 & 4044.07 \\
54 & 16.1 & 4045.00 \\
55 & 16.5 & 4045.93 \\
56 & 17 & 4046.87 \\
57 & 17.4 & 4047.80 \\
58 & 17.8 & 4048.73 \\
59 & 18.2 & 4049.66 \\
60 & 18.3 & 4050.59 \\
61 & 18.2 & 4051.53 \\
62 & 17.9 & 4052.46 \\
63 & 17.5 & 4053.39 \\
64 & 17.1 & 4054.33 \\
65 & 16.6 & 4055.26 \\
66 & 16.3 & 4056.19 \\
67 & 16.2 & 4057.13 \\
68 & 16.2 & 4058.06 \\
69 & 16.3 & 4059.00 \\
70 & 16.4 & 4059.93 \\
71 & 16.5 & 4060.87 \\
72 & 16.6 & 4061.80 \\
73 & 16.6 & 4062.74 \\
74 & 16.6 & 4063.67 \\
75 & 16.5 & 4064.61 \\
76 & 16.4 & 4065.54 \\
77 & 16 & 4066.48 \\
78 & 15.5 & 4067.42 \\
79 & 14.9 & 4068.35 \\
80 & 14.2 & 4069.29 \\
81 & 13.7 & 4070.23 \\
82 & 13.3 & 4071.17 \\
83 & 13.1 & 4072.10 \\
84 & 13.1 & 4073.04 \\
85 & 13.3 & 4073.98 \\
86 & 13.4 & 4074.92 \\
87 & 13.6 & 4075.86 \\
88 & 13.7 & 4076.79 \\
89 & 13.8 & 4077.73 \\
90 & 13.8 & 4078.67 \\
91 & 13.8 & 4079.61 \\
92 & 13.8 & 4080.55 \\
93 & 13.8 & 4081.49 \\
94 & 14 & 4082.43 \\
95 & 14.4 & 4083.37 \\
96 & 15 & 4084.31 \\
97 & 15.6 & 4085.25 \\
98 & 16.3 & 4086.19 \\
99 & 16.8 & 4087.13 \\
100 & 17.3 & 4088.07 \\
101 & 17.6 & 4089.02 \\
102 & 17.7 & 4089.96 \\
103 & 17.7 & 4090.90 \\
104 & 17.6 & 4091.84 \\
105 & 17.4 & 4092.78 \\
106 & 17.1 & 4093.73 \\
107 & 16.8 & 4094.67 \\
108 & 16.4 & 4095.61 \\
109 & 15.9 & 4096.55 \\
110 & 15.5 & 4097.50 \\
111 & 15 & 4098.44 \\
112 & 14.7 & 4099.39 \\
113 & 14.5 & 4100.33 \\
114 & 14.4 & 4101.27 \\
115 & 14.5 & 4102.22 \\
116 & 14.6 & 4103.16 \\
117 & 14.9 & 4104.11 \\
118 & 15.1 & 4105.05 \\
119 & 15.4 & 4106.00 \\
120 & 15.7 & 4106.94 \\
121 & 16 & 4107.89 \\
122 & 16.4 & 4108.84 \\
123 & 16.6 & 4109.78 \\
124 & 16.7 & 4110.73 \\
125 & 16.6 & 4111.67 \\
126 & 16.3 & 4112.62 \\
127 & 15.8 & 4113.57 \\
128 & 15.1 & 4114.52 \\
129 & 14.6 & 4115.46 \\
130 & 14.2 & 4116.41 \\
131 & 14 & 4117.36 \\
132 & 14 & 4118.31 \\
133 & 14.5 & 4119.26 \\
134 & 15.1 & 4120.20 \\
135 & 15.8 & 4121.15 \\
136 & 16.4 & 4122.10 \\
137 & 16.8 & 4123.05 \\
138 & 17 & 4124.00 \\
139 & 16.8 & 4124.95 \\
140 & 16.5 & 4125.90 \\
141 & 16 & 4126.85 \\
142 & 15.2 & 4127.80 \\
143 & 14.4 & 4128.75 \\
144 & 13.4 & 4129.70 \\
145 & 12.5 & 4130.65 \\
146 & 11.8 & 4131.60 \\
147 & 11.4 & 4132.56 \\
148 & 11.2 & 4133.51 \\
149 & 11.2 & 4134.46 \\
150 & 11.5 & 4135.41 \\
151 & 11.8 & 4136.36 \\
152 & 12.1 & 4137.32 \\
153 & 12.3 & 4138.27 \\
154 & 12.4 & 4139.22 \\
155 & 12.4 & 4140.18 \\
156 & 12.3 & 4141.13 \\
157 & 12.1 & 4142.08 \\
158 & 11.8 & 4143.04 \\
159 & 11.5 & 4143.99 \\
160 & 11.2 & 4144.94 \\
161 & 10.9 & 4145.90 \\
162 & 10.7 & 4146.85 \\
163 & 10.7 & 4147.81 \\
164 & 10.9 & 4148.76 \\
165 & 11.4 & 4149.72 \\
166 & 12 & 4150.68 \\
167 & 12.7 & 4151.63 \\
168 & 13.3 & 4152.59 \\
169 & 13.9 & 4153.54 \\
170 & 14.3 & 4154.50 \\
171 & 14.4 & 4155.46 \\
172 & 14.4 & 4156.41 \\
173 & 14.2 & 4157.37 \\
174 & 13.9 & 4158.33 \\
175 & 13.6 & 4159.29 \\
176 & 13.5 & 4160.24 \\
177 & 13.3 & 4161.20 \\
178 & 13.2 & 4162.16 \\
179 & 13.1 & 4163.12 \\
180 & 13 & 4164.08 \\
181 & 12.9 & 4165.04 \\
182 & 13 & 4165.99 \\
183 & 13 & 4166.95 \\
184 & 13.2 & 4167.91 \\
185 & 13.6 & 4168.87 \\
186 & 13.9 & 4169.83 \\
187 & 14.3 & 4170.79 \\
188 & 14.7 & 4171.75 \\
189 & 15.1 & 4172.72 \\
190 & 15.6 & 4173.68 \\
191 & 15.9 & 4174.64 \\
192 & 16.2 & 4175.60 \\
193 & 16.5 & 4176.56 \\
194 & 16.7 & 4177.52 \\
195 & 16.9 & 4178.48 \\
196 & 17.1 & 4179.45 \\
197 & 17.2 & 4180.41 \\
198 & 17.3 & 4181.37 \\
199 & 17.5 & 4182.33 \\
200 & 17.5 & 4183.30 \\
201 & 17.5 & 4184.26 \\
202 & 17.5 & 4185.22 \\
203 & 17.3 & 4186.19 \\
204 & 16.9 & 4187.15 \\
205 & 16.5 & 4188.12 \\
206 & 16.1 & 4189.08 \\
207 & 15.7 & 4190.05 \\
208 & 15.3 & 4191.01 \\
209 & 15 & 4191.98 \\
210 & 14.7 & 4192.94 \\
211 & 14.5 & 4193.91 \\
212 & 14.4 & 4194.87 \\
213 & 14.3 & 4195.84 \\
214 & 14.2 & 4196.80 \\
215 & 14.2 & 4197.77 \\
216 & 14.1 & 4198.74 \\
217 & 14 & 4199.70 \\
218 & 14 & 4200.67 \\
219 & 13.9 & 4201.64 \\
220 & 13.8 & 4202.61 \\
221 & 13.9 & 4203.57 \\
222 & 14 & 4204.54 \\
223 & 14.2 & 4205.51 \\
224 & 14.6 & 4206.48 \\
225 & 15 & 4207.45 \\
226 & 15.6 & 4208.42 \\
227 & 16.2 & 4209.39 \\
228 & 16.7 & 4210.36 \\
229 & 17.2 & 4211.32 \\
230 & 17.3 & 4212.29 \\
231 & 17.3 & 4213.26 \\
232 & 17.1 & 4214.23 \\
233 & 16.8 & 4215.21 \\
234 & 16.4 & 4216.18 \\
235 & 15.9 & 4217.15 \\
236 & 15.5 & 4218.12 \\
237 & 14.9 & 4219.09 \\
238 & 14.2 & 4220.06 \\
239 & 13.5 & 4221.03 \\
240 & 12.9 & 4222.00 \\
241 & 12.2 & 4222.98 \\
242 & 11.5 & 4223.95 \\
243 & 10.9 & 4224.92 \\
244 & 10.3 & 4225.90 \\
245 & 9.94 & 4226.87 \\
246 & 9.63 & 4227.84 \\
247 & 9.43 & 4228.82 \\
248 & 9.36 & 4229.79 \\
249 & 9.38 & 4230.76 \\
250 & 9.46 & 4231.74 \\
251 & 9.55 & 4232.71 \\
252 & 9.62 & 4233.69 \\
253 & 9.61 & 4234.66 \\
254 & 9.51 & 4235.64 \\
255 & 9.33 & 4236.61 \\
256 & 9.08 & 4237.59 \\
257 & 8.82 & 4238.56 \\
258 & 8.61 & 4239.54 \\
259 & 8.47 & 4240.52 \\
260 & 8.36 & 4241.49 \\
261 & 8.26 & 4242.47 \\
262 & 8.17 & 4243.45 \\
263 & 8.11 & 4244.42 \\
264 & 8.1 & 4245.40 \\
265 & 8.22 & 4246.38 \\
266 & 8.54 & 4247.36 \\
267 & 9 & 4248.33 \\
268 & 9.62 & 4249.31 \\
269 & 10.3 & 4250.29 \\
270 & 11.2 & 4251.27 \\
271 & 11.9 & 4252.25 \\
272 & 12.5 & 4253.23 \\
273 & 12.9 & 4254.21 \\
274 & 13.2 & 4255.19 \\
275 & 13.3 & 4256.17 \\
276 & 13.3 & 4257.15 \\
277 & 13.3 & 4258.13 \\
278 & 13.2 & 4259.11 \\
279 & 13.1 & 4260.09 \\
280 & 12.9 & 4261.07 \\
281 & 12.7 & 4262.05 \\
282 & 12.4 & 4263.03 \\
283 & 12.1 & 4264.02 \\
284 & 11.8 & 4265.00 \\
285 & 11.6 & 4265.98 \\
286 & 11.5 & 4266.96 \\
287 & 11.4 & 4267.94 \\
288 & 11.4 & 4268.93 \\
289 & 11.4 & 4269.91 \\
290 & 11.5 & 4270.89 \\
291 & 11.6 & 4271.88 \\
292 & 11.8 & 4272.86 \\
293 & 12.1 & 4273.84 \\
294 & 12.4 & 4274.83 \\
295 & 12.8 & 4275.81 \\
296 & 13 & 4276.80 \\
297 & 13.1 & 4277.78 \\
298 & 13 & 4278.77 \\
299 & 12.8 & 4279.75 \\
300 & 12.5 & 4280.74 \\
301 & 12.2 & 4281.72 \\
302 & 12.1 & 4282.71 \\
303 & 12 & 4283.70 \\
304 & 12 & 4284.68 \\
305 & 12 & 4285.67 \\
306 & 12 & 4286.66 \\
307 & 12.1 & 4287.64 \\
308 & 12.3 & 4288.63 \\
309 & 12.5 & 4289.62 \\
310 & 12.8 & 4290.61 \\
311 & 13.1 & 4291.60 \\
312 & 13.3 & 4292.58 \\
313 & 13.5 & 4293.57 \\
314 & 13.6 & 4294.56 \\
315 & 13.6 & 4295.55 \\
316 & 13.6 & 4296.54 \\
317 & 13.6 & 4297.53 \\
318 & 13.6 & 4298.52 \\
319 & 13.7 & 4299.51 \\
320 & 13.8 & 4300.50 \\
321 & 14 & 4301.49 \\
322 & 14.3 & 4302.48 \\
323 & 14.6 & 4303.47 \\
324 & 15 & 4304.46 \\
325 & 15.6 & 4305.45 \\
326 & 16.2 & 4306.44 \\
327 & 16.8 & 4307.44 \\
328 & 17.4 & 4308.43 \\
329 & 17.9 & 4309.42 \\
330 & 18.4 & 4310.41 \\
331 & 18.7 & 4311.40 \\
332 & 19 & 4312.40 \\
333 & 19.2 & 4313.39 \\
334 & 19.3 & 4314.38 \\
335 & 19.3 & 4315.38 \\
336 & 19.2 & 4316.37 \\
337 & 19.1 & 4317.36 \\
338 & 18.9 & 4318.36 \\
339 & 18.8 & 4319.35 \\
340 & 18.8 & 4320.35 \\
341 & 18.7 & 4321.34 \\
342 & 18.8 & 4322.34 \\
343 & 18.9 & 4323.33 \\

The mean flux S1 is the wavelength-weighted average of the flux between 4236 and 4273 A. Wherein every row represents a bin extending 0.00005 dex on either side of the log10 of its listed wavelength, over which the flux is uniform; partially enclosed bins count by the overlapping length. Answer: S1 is 10.9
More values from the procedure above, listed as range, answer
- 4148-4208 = 14.6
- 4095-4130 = 15.4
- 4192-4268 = 12.3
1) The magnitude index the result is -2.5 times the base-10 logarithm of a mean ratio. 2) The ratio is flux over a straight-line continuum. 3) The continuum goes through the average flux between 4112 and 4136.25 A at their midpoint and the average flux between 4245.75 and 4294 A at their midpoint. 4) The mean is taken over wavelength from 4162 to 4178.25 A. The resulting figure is -0.06 mag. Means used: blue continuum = 14.4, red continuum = 12.1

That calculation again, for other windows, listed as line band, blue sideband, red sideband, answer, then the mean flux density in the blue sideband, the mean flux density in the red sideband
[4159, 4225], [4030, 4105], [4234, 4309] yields -0.133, 15.3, 12.1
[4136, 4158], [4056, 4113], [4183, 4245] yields 0.165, 15.5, 13.2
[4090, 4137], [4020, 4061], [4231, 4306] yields -0.093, 14.8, 11.8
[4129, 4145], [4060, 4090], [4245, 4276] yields 0.159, 15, 11.7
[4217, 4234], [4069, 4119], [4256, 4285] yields 0.140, 15.2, 12.3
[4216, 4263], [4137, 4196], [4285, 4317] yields 0.316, 14.2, 15.1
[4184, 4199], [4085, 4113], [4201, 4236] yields -0.117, 16.1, 13.3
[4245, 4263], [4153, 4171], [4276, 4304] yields 0.143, 13.6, 13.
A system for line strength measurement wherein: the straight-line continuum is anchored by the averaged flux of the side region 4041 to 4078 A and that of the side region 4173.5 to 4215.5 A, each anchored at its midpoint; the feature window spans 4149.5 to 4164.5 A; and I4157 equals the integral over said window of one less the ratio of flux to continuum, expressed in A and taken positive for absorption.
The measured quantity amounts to 2.23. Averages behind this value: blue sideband 15.8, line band 13.4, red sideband 15.8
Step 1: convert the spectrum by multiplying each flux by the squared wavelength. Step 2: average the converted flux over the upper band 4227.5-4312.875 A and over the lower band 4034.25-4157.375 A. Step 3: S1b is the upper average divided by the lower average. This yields 0.90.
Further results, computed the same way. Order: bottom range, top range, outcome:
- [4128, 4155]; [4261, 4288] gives 1.07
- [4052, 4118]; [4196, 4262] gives 0.84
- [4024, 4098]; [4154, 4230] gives 1.03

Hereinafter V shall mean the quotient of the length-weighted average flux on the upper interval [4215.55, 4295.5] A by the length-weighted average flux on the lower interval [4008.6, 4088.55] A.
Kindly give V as 0.8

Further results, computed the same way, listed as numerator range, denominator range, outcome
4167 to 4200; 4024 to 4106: 1.03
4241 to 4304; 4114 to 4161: 0.90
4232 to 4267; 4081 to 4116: 0.67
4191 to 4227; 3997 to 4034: 1.14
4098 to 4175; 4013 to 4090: 0.94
